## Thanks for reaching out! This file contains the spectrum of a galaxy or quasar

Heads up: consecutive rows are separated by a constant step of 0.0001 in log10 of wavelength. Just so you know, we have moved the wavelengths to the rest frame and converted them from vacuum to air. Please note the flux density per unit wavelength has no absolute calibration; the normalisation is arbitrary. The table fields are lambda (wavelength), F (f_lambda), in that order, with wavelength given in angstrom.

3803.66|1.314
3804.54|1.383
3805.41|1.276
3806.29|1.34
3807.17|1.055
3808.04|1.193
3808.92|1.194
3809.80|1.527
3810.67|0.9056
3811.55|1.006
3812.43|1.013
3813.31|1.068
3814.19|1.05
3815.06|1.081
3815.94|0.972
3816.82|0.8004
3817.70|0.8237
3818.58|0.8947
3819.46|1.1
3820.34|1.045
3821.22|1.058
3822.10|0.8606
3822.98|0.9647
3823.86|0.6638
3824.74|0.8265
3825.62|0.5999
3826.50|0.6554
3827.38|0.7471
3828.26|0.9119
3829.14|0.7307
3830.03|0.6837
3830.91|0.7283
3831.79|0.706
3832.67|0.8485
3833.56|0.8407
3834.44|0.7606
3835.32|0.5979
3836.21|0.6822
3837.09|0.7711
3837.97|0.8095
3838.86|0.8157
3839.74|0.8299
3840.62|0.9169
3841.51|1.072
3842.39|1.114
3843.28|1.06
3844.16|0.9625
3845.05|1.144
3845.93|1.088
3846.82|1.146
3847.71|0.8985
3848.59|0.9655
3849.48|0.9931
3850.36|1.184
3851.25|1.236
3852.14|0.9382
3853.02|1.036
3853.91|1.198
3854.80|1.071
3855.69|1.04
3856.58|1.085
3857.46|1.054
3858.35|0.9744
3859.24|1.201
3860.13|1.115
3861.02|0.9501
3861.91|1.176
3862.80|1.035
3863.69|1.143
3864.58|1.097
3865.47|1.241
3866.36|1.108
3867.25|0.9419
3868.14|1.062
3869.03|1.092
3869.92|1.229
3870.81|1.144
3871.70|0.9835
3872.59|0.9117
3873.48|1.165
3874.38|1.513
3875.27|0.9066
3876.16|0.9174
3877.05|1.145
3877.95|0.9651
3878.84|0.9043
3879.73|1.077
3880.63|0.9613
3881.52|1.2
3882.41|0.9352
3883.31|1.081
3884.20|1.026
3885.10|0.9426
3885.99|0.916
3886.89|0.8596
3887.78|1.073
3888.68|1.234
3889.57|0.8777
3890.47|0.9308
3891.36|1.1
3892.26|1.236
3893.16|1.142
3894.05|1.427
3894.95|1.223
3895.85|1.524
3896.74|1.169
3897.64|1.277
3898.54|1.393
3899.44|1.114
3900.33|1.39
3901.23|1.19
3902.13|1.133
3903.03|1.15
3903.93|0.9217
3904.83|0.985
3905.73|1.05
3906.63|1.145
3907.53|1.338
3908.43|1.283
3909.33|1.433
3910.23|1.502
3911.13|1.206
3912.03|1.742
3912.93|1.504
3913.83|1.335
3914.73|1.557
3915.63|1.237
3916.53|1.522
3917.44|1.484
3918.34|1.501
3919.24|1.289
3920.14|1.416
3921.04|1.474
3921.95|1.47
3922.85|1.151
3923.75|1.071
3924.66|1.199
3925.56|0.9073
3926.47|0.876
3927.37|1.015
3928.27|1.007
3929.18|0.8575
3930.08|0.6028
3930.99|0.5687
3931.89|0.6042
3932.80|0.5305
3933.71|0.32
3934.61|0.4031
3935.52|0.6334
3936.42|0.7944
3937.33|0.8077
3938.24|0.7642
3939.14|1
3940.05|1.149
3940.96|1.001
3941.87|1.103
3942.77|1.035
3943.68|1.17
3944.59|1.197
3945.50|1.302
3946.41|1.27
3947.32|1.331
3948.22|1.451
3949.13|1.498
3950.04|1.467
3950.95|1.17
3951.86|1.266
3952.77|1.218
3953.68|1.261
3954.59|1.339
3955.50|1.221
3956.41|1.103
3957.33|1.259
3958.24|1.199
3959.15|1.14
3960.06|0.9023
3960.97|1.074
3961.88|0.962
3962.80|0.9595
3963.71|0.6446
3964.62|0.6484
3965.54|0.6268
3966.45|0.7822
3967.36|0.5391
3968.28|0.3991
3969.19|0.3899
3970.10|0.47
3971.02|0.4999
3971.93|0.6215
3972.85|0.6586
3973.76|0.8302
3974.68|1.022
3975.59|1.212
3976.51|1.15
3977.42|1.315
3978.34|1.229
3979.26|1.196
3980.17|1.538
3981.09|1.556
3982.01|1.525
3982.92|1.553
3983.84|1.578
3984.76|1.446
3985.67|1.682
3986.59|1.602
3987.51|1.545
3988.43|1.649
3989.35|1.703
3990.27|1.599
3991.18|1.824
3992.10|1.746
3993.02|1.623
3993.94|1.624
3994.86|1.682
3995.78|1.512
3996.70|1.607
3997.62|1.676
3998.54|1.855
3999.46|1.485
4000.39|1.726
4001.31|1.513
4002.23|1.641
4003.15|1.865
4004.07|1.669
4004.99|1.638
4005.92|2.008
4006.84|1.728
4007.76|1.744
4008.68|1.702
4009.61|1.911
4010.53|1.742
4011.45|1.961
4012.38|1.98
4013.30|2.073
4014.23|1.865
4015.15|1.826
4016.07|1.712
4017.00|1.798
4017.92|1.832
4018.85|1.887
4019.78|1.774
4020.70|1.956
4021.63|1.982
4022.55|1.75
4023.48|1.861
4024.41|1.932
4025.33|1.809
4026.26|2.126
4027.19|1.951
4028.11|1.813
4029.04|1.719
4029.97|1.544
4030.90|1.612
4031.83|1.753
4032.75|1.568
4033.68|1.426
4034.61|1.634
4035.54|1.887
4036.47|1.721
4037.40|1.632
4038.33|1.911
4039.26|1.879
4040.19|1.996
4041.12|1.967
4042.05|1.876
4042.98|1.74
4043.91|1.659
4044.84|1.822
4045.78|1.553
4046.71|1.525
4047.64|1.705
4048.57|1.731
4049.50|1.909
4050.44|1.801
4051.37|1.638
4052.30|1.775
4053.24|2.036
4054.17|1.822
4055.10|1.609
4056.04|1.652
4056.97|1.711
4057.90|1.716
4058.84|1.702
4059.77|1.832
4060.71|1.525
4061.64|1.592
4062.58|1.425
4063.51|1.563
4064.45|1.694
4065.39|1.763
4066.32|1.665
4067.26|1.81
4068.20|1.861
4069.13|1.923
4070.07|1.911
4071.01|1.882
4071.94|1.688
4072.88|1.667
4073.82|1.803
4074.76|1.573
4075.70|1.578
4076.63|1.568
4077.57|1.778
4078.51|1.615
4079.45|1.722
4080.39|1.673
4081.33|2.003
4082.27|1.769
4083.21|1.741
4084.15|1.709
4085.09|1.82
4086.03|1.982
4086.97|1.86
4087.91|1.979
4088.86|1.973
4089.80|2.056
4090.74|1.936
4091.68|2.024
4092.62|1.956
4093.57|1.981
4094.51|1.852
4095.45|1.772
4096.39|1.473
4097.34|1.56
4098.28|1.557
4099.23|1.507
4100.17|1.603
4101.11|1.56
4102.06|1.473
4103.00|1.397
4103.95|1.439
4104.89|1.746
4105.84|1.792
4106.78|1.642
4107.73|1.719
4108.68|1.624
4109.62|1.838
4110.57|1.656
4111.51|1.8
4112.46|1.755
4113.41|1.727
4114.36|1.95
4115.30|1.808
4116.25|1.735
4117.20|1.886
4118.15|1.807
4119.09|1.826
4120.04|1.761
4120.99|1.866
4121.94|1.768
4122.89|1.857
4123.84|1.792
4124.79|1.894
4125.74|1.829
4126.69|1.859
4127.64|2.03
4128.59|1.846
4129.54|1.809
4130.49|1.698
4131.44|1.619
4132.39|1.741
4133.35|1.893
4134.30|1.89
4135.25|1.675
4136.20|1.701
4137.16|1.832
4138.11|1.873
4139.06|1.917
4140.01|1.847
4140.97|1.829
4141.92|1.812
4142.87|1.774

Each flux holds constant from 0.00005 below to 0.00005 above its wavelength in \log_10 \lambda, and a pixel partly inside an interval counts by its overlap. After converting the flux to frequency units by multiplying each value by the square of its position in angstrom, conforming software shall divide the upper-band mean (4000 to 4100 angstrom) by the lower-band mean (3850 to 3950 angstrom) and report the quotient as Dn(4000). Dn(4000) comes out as 1.72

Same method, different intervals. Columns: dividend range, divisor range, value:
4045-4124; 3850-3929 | 1.66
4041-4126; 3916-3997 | 1.64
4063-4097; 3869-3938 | 1.77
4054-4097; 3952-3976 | 2.10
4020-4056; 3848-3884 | 1.81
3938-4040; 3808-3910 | 1.50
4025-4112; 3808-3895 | 1.94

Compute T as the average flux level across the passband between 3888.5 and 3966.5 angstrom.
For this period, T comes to 1.12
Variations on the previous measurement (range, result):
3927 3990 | 1.05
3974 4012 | 1.6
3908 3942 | 1.09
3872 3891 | 1.03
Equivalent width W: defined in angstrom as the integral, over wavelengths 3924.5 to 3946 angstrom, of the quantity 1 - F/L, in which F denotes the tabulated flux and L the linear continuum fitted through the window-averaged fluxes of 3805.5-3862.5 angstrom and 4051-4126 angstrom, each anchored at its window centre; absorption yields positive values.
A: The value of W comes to 7.0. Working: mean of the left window 0.967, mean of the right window 1.75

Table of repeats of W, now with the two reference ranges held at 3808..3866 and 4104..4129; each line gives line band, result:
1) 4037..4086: -3.4 angstrom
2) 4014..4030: -3.5 angstrom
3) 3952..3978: 8.3 angstrom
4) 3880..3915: -1.3 angstrom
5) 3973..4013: -4.3 angstrom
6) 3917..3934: 2.8 angstrom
